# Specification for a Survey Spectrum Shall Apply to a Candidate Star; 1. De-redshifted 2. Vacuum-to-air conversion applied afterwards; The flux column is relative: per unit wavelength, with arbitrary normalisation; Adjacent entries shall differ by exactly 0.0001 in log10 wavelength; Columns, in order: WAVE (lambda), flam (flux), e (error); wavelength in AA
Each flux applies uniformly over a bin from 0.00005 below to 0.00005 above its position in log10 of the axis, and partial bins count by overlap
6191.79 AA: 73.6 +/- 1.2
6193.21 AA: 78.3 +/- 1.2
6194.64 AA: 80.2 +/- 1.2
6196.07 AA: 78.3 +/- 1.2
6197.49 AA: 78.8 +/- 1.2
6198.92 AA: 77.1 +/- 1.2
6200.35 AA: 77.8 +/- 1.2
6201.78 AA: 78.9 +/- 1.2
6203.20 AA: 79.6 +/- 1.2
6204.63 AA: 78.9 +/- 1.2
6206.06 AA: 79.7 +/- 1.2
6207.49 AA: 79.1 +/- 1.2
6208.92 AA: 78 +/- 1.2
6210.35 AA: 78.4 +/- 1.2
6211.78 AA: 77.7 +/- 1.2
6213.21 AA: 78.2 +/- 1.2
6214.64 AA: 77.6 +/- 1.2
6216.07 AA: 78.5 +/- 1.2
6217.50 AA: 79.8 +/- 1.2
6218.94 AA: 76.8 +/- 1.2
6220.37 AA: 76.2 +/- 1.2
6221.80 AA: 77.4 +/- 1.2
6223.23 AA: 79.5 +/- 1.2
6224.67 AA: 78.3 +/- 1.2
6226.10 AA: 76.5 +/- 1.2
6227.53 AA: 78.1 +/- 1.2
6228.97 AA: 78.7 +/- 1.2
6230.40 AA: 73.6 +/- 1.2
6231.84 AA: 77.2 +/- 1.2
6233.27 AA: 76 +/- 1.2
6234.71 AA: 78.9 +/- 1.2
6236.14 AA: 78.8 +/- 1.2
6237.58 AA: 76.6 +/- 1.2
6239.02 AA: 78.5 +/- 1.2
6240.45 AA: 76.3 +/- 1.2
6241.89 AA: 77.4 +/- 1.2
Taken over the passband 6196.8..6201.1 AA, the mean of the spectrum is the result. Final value 77.8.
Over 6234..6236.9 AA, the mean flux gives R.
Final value 78.9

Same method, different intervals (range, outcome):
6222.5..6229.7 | 78.2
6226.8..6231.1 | 76.9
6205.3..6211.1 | 78.8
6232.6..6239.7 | 77.7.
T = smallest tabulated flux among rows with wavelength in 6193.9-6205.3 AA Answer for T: 77.1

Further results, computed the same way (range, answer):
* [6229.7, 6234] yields 73.6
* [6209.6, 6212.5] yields 77.7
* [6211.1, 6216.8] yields 77.6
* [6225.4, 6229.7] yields 76.5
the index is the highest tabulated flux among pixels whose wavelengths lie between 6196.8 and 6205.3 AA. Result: 79.6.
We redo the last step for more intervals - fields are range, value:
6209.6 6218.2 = 79.8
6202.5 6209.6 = 79.7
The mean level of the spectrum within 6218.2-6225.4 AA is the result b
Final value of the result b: 77.6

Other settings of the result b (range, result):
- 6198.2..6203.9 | 78.4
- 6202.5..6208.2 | 79.3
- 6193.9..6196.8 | 79.2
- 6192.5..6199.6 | 78.5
